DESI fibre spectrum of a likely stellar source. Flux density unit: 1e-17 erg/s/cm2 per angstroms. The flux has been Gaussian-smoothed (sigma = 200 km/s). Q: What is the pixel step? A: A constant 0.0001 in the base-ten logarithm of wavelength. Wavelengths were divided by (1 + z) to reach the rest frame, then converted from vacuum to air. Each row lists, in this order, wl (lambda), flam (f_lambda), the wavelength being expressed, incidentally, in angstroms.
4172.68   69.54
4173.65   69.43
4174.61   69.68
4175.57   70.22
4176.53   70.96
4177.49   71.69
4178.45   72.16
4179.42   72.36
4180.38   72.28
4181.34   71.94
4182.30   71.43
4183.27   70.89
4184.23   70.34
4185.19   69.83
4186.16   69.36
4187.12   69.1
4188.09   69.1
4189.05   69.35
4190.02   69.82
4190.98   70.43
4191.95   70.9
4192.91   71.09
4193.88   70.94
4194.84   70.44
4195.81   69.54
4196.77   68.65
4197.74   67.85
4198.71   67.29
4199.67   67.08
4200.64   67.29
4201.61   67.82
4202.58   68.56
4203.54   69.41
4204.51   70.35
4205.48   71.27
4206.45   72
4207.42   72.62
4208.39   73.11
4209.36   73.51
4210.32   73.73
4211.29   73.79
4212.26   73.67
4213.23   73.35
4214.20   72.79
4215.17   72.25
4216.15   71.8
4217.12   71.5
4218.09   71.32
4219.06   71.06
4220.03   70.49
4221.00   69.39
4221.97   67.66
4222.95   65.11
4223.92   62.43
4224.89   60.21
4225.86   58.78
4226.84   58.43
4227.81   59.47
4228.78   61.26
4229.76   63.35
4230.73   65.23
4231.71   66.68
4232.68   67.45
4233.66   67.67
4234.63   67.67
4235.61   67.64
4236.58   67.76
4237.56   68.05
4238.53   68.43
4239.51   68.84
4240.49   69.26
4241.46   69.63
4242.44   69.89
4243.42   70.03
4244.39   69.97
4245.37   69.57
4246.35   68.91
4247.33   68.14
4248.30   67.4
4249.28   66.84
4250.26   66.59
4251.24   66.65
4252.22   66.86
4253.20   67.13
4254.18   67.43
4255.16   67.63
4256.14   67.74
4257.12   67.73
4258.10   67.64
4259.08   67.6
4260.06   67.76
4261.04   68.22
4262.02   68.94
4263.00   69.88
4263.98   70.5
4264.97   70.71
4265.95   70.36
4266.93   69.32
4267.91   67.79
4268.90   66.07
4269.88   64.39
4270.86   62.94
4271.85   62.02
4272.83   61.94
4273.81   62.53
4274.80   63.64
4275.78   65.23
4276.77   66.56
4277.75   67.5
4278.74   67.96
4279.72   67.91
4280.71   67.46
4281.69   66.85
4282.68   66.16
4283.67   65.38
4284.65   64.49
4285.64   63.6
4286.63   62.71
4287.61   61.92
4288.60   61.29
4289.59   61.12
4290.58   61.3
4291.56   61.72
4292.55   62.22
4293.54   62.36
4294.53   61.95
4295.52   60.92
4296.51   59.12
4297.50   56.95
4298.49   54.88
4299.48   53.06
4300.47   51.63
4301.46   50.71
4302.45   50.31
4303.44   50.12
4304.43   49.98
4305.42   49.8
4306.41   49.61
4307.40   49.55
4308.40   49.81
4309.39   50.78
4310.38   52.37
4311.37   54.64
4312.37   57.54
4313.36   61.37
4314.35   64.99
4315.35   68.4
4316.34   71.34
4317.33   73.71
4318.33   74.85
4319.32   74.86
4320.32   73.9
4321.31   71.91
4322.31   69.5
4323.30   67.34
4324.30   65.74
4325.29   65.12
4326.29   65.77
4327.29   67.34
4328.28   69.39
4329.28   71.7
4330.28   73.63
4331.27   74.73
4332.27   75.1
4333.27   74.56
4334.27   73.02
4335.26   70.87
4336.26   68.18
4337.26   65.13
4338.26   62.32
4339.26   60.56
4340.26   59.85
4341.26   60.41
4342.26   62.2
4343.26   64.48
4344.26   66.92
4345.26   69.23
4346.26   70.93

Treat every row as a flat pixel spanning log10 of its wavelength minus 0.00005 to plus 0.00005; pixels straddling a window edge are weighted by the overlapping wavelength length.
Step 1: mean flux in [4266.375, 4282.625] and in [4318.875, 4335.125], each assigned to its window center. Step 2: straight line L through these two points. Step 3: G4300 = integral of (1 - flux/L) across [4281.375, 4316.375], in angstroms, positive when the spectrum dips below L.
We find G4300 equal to 5.1 angstroms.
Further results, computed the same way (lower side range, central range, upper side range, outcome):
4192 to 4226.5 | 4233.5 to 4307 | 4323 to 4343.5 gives 4.60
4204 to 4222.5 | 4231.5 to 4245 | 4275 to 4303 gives -0.02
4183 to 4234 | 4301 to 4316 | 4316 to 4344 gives 3.19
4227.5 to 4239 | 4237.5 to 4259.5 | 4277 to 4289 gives -0.80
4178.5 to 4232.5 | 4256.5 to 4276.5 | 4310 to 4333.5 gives 0.56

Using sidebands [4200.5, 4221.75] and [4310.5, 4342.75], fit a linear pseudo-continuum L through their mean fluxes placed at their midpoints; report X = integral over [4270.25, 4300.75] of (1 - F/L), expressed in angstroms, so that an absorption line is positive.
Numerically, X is 2.9 angstroms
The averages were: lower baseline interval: 71.4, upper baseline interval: 67.6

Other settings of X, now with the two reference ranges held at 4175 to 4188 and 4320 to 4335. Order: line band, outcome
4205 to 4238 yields 1.2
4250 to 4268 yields 0.6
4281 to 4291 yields 1.0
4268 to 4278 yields 0.9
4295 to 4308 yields 3.3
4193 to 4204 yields 0.3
